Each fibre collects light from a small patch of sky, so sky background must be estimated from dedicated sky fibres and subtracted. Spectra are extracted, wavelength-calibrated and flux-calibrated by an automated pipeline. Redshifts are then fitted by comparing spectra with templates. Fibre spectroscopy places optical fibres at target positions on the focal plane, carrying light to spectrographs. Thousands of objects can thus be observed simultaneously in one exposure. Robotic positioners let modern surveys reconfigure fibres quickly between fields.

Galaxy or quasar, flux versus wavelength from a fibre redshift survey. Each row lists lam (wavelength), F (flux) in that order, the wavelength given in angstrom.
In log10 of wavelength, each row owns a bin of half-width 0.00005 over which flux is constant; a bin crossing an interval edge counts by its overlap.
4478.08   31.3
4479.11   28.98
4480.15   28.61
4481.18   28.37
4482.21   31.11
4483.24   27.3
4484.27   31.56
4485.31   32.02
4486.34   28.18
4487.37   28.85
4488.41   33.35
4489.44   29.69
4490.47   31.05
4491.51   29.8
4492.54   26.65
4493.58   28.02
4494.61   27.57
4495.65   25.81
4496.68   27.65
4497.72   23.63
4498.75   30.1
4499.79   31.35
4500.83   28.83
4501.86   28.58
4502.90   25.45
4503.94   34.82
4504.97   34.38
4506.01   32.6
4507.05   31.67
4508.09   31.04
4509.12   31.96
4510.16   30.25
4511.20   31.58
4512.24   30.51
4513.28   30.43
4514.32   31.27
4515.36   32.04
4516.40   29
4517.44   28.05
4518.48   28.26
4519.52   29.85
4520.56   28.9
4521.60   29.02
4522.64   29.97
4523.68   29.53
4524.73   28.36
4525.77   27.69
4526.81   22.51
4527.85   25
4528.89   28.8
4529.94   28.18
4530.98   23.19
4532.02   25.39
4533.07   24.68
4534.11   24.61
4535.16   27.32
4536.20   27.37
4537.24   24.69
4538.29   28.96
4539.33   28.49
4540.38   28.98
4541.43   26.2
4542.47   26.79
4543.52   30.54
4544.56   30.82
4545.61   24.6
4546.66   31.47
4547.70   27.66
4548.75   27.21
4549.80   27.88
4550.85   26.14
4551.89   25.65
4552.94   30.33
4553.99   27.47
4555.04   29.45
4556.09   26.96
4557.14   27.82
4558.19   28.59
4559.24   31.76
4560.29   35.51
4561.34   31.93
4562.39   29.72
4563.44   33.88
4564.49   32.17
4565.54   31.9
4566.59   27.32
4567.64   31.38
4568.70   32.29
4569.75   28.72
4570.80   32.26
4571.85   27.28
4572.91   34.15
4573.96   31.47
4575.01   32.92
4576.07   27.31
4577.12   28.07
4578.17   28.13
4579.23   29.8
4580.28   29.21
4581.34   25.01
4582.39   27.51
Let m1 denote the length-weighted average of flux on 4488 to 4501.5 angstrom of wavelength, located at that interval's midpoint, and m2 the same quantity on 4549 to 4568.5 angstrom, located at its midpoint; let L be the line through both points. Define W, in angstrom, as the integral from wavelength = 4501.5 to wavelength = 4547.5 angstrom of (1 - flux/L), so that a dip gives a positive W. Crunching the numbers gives 0.75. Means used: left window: 28.7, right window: 29.8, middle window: 28.7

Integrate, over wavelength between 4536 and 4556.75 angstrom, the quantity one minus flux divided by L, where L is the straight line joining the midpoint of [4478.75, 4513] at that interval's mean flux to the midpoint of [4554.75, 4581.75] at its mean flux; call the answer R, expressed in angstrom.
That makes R 1.5 angstrom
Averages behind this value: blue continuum 29.7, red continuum 30.2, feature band 27.9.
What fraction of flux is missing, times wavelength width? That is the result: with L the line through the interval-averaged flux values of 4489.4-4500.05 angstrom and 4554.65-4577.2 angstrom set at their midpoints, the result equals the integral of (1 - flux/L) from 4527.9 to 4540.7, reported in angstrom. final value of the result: 1.3 angstrom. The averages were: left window 28.2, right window 30.6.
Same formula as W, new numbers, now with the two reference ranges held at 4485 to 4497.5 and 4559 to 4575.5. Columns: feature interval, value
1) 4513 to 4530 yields 0.7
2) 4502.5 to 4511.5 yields -0.7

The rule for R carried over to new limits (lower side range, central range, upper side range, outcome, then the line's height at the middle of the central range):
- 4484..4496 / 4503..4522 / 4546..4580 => -0.8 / 29.5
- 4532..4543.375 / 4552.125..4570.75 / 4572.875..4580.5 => -1.1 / 28.7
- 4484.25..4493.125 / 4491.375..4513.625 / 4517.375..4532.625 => -0.5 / 29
